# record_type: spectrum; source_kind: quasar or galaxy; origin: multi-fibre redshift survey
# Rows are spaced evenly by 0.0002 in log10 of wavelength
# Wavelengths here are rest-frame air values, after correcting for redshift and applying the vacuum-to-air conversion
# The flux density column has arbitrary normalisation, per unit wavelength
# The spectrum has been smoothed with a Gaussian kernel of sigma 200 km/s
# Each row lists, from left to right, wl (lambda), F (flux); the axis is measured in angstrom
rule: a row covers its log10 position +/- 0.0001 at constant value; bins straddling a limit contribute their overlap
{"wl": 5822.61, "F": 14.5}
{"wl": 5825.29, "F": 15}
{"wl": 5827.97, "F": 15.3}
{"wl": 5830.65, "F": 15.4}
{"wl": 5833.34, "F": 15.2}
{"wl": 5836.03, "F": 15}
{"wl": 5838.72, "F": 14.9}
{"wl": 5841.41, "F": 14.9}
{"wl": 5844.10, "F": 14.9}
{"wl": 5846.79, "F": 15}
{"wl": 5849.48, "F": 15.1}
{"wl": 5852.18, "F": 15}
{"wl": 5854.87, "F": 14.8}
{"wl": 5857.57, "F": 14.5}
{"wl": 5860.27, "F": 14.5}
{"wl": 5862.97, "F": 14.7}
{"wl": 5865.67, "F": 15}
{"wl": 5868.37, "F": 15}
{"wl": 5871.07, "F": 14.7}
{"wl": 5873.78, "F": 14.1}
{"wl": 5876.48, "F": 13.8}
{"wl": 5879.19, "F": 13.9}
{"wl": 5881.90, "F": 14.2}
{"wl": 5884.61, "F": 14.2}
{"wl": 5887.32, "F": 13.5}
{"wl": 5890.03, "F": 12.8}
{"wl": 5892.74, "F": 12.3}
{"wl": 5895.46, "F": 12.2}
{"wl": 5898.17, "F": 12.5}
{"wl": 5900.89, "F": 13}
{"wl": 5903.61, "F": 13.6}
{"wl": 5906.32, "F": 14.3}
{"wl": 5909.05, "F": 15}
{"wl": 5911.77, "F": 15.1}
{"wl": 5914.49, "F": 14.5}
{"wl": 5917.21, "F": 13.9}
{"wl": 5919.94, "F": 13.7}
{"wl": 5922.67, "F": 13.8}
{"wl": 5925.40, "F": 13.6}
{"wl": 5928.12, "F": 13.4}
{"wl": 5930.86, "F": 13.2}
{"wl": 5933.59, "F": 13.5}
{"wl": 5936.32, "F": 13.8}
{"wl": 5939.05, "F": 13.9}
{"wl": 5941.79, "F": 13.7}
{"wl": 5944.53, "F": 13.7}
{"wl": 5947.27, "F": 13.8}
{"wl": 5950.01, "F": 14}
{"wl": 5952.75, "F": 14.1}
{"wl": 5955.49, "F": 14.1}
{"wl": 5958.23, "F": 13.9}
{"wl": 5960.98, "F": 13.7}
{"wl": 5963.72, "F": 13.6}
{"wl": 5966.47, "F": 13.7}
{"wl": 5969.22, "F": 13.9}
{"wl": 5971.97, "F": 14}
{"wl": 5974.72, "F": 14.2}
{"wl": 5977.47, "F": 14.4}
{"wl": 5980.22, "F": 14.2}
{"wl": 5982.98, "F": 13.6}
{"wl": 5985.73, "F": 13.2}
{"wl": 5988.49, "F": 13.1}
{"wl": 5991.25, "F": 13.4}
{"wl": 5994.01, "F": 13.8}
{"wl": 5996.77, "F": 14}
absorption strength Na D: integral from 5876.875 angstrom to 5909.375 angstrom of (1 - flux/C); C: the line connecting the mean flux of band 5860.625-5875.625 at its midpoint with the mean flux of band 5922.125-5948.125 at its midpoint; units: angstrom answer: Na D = 1.9 angstrom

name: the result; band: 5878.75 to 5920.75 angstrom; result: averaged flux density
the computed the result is 13.7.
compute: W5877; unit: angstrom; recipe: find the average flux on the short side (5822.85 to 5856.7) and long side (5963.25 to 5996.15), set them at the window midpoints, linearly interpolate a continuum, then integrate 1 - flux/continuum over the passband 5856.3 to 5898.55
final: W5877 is 2.3 angstrom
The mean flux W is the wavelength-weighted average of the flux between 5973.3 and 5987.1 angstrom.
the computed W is 13.9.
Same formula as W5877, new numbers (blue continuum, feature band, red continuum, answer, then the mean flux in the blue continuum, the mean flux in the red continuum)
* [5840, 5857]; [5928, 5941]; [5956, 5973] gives 0.48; 14.9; 13.8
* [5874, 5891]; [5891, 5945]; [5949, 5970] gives 0.76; 13.8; 13.9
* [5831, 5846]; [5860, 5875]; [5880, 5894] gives -0.66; 15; 13.4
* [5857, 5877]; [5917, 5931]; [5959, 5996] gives 0.54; 14.6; 13.8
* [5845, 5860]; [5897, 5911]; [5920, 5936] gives 0.19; 14.9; 13.5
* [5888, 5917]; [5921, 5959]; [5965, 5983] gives 0.14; 13.5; 14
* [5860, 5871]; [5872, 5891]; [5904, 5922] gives 1.09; 14.8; 14.4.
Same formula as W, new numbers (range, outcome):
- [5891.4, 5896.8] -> 12.2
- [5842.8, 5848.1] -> 15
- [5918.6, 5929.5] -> 13.6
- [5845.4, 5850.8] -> 15.1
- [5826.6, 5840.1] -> 15.2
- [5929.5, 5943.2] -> 13.6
